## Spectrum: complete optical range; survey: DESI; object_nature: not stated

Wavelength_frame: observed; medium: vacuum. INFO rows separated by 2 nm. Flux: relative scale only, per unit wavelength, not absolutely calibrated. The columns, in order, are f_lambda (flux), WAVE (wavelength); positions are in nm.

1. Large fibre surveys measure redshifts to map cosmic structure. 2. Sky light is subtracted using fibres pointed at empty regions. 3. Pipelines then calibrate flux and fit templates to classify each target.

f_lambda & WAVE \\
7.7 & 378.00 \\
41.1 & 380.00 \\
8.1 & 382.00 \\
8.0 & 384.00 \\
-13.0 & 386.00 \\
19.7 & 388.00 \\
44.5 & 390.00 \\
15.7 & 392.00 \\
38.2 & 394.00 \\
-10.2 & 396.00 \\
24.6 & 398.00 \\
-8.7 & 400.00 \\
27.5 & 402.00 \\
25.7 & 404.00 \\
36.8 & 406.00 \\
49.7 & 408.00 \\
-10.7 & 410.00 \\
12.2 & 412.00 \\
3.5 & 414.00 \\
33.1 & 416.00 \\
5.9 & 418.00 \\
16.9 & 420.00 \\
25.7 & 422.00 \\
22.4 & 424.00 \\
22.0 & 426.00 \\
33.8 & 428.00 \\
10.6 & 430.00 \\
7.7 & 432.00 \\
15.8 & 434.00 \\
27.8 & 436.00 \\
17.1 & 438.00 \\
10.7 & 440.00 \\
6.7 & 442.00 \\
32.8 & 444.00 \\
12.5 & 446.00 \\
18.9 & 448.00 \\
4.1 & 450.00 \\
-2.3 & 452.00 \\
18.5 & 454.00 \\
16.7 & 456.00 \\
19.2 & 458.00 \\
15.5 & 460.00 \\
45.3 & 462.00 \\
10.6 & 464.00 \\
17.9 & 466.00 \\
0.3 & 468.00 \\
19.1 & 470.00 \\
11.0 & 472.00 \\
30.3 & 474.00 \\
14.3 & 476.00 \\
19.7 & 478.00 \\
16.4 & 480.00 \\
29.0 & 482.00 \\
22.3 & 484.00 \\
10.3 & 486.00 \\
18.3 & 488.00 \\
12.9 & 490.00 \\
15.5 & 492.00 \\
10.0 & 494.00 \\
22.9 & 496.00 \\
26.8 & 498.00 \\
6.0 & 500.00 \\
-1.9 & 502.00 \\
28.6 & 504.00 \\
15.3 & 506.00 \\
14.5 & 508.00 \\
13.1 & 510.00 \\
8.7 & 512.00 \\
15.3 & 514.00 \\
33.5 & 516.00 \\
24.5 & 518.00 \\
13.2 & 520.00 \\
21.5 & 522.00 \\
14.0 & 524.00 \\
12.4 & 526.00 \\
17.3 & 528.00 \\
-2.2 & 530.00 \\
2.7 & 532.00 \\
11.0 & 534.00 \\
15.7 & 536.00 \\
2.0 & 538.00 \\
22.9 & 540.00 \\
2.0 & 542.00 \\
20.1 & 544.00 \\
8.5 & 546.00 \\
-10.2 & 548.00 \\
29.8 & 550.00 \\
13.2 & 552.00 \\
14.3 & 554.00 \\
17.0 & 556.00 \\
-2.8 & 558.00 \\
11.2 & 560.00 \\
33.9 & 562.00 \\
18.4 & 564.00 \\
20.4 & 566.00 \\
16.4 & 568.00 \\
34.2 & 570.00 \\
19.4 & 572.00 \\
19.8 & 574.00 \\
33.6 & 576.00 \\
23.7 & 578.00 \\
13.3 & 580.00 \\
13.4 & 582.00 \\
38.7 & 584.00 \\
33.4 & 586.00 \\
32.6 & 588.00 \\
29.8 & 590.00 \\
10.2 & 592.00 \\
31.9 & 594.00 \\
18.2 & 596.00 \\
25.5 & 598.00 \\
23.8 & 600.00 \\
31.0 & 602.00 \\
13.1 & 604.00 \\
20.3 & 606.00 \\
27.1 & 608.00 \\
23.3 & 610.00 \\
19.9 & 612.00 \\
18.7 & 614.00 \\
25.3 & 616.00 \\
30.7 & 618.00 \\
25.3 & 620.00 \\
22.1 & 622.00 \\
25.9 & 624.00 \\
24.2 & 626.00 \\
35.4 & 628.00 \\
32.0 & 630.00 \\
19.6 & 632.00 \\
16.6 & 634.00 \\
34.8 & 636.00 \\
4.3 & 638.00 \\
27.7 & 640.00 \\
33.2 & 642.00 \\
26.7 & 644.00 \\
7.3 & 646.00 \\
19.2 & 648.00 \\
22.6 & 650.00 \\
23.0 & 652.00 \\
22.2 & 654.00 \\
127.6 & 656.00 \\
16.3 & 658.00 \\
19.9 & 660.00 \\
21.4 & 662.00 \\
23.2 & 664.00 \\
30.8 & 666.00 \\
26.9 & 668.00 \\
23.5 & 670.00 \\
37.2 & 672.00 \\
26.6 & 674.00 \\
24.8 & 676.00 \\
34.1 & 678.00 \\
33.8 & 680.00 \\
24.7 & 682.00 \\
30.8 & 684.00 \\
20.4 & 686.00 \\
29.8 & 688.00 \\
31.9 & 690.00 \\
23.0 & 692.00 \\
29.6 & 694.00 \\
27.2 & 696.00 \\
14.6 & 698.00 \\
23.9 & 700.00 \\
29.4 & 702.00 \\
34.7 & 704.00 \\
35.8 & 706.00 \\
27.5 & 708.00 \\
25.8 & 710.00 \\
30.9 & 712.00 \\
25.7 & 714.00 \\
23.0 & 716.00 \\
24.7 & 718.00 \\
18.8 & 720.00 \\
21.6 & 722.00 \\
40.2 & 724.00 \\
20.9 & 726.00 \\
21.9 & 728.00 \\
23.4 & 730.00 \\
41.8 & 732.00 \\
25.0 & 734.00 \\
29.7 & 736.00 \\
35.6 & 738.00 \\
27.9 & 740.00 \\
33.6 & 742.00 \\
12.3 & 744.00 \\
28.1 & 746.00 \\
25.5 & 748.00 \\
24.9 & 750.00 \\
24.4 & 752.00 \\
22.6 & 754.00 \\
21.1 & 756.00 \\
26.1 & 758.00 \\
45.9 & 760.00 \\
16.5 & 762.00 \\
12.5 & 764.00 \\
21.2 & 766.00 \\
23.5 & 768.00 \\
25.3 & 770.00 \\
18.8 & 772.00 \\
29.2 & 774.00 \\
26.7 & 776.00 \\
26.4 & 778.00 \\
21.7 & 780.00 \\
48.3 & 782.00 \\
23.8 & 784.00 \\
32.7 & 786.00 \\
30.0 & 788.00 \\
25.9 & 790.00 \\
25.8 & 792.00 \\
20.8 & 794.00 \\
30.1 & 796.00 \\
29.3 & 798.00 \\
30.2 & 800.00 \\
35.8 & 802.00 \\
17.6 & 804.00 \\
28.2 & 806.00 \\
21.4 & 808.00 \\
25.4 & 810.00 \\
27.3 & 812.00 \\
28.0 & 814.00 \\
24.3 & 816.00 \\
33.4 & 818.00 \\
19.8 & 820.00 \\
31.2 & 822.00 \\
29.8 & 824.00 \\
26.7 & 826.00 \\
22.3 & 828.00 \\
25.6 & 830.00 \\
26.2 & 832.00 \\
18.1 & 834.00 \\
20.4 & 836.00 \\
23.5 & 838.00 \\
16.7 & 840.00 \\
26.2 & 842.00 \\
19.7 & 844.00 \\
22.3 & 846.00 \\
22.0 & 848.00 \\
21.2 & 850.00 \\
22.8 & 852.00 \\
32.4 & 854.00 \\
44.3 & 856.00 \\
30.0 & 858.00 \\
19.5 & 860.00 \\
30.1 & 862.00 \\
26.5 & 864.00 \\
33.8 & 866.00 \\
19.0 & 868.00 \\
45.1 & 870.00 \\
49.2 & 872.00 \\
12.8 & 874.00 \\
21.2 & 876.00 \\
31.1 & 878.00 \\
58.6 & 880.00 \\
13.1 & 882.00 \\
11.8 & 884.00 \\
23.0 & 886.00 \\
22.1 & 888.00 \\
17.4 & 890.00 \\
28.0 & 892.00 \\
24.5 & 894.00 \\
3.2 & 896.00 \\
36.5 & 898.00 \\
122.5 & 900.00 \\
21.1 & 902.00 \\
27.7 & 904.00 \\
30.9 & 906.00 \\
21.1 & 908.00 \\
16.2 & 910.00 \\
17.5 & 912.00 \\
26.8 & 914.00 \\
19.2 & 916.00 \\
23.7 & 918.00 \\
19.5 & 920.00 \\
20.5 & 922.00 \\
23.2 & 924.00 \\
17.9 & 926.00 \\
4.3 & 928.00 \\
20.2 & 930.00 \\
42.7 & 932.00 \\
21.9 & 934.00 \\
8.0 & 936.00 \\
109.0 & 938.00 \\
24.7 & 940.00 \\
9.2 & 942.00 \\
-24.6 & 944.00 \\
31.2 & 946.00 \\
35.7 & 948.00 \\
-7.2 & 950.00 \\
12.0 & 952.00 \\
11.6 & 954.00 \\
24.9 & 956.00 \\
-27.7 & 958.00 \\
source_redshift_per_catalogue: 0.759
